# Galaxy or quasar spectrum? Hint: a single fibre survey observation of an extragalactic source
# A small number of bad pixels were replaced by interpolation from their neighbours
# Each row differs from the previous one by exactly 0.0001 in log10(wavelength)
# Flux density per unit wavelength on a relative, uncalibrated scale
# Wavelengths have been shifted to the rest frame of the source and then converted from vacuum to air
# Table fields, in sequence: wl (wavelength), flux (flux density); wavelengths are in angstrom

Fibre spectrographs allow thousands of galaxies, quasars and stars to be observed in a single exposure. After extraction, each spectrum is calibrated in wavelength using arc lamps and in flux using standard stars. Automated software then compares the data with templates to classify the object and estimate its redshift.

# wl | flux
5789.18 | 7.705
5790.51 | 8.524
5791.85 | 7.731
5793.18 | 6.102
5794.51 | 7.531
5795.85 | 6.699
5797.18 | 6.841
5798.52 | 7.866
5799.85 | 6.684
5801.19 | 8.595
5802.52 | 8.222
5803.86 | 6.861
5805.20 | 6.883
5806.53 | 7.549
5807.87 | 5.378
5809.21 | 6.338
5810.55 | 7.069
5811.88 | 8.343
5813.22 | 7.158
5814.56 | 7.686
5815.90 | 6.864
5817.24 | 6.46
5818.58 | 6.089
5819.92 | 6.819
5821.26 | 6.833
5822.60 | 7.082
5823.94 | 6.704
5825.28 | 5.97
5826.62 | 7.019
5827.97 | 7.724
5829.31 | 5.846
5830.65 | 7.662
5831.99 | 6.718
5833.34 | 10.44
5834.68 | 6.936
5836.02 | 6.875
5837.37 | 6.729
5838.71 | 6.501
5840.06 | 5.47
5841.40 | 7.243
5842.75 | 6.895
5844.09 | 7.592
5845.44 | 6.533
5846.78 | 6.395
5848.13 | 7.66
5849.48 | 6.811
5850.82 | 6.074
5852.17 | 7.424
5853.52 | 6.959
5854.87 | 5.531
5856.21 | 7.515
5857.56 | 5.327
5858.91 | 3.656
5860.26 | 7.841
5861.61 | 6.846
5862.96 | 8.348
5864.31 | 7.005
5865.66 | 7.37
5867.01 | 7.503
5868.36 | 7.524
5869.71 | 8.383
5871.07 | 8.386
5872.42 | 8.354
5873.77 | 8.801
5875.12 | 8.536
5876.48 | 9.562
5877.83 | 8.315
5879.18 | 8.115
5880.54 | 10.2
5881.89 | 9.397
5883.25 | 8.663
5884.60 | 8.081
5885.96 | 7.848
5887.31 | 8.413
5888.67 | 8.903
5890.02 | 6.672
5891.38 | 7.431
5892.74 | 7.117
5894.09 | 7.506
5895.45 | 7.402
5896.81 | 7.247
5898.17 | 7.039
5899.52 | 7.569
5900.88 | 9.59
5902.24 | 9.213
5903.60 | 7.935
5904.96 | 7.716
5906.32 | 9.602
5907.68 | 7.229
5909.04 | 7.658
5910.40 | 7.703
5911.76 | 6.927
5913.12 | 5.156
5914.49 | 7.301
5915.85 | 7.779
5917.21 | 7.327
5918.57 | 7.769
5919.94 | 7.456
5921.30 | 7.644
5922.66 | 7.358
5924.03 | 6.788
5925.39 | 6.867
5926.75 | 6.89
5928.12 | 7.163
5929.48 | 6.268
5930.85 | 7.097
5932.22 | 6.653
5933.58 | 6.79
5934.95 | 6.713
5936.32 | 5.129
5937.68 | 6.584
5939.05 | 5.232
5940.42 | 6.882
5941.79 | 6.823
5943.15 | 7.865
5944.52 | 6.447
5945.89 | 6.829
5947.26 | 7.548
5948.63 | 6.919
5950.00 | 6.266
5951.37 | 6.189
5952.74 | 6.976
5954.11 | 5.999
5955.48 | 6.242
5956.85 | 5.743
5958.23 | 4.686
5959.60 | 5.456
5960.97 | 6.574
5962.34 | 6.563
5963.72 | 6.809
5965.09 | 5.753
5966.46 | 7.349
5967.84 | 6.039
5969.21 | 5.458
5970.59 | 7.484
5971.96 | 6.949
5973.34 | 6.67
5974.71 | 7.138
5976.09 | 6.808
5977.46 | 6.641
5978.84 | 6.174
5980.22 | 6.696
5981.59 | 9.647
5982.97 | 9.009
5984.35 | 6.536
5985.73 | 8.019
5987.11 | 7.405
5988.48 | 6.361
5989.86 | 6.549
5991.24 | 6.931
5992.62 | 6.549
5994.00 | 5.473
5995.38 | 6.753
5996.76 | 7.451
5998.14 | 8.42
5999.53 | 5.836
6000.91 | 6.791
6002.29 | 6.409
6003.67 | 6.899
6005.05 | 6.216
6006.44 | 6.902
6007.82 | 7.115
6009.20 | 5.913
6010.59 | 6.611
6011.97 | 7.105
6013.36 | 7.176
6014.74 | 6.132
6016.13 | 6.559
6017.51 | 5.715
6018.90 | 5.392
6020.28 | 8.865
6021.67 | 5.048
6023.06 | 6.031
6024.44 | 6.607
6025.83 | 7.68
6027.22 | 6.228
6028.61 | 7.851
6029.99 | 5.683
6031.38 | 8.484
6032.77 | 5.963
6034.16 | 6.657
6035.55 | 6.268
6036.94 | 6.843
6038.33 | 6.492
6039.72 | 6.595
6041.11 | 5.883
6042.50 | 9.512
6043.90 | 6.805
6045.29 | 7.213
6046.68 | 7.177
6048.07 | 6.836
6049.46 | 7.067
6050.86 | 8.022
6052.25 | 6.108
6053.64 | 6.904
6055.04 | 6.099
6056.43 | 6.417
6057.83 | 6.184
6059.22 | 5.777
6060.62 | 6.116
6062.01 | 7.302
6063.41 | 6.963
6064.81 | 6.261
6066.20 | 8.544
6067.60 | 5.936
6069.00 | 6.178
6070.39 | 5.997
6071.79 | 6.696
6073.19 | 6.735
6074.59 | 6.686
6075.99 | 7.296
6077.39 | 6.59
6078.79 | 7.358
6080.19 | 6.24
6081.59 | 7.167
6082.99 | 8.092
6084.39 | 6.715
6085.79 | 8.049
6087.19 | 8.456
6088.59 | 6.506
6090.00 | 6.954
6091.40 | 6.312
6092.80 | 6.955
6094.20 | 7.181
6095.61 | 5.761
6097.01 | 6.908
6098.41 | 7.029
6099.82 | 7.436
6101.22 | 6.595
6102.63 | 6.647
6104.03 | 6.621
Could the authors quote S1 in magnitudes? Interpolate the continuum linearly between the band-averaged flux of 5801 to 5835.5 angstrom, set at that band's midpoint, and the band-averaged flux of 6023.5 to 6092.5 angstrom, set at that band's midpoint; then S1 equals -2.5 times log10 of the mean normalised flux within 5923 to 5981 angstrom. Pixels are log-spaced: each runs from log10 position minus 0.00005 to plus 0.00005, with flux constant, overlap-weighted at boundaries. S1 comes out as 0.07 mag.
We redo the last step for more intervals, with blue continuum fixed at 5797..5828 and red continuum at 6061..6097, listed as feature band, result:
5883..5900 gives -0.10 mag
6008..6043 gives 0.04 mag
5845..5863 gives 0.07 mag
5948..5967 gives 0.12 mag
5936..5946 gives 0.08 mag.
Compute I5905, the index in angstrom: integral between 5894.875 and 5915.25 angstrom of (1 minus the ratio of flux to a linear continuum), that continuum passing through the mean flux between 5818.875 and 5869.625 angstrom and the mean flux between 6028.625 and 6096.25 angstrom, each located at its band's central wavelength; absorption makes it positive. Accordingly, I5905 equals -2.3 angstrom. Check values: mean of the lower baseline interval 6.91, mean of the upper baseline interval 6.85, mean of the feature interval 7.69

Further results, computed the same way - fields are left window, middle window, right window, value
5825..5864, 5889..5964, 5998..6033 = -2.6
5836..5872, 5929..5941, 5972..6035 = 0.9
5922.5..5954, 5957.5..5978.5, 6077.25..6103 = 1.0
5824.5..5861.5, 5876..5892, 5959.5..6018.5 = -3.9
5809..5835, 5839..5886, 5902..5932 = -1.7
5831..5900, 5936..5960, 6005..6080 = 2.6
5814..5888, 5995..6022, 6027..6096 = 1.1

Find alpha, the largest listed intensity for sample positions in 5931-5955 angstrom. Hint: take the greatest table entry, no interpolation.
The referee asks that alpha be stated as 7.865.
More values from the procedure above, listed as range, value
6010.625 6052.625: 9.512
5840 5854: 7.66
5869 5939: 10.2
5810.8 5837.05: 10.44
